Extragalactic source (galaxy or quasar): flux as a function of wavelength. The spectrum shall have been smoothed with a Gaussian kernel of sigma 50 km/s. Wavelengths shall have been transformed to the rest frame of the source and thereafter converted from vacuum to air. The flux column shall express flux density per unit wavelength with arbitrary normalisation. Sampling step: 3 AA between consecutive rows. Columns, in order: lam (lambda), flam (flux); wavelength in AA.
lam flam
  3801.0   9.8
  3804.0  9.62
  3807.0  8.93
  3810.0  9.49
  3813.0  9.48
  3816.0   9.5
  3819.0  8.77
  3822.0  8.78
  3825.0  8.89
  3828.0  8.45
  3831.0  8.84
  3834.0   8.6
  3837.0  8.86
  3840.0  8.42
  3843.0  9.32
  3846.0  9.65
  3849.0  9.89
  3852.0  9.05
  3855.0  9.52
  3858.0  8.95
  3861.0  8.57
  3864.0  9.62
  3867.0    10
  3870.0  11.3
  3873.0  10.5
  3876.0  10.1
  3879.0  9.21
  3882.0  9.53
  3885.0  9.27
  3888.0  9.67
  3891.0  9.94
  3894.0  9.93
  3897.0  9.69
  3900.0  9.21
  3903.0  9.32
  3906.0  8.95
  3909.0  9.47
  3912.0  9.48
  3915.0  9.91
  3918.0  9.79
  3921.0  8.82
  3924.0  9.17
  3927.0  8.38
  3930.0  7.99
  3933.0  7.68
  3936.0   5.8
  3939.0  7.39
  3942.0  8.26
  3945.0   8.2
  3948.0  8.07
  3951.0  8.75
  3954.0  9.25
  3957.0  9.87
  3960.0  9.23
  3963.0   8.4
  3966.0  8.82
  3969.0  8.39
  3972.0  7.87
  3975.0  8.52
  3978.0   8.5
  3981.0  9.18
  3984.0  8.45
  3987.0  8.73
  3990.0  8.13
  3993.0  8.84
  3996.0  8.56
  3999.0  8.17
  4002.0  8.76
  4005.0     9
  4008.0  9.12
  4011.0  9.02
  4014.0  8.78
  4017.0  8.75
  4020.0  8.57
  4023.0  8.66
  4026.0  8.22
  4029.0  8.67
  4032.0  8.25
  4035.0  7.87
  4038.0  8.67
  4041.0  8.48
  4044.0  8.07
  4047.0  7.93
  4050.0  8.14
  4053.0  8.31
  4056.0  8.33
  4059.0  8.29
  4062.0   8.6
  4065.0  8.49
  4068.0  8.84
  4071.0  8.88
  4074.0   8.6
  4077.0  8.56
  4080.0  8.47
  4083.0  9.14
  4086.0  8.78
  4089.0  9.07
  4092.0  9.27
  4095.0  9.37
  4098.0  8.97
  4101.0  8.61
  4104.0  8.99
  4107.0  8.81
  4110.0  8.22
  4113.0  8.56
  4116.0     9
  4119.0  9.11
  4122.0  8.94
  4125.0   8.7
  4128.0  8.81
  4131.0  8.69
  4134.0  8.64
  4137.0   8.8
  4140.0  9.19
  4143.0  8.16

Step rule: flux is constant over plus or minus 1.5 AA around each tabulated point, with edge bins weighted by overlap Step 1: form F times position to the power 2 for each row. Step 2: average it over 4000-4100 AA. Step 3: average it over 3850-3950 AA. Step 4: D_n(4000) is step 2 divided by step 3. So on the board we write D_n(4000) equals 1.02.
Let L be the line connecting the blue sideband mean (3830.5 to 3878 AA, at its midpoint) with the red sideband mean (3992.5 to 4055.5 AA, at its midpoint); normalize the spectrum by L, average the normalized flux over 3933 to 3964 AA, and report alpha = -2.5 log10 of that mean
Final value 0.08 mag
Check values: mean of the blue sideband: 9.46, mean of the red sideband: 8.51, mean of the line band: 8.29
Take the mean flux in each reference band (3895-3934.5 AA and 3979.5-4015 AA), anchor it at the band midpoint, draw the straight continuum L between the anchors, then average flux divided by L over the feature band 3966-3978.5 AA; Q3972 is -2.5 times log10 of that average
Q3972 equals 0.06 mag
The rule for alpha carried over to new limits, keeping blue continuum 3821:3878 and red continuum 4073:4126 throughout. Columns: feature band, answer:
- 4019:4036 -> 0.08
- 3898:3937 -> 0.05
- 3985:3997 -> 0.06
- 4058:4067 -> 0.05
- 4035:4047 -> 0.09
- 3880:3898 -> -0.05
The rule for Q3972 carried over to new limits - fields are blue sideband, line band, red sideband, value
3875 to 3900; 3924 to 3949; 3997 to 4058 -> 0.18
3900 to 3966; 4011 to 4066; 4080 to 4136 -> 0.05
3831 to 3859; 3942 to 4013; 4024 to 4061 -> -0.02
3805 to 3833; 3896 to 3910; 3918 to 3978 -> -0.08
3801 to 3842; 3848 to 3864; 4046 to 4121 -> -0.03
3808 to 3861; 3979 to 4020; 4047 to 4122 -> 0.01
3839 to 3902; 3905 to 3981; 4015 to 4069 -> 0.06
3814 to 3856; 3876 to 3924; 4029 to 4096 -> -0.07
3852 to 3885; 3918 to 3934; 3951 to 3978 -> 0.07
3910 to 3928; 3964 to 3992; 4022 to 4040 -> 0.04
